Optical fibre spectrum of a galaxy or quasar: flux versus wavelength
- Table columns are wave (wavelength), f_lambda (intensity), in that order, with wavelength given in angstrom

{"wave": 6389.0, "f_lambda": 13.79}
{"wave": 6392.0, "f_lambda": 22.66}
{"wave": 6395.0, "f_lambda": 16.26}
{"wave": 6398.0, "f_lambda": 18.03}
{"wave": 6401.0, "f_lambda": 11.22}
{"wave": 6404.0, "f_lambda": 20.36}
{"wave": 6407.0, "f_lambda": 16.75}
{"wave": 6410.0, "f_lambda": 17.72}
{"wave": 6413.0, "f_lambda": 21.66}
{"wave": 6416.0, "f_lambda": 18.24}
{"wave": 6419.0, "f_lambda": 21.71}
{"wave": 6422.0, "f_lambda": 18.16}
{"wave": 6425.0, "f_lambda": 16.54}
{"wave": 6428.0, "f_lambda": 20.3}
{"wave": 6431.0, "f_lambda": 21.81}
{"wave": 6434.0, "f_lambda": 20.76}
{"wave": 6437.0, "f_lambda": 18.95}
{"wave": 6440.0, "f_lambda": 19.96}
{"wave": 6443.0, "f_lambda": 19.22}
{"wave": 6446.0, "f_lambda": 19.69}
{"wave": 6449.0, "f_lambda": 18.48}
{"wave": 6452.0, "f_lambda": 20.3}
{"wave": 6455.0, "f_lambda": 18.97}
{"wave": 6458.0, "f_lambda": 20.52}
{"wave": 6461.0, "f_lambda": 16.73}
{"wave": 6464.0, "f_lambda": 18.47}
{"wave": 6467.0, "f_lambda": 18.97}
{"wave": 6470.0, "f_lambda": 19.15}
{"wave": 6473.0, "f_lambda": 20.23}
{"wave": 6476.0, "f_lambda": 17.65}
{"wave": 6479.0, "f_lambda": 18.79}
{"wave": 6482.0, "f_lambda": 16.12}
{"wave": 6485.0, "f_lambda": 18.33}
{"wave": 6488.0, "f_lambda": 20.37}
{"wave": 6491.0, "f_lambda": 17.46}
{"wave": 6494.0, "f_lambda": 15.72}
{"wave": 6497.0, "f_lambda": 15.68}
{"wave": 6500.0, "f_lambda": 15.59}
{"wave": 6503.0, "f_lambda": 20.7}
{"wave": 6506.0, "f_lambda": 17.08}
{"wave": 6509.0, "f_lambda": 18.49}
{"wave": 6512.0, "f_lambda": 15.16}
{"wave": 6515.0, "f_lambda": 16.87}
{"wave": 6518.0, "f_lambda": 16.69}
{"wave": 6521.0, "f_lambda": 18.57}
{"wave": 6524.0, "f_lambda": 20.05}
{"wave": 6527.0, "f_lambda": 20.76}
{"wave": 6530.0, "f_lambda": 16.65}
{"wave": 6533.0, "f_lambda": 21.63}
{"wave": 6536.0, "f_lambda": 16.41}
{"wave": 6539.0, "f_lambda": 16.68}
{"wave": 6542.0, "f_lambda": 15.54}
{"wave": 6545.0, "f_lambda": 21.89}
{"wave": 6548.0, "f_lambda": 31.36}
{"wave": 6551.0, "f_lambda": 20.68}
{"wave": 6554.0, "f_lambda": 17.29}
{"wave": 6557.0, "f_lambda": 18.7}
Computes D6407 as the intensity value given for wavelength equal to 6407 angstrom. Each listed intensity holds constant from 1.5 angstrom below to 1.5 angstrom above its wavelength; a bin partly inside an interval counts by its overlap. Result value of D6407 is 16.75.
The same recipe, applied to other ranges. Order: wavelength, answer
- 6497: 15.68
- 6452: 20.3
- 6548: 31.36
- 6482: 16.12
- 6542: 15.54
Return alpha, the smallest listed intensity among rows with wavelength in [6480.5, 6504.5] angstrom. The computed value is 15.59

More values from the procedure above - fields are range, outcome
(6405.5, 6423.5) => 16.75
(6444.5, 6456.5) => 18.48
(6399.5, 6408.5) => 11.22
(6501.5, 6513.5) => 15.16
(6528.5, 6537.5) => 16.41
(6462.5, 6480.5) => 17.65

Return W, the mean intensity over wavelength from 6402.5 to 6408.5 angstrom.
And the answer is 18.6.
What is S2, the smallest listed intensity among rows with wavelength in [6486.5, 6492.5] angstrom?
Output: 17.46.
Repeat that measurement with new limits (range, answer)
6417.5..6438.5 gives 16.54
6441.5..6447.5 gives 19.22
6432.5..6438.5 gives 18.95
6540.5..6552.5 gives 15.54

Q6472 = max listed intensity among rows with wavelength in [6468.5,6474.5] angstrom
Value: 20.23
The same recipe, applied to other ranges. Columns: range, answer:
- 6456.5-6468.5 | 20.52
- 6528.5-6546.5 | 21.89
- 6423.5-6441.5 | 21.81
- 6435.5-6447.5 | 19.96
